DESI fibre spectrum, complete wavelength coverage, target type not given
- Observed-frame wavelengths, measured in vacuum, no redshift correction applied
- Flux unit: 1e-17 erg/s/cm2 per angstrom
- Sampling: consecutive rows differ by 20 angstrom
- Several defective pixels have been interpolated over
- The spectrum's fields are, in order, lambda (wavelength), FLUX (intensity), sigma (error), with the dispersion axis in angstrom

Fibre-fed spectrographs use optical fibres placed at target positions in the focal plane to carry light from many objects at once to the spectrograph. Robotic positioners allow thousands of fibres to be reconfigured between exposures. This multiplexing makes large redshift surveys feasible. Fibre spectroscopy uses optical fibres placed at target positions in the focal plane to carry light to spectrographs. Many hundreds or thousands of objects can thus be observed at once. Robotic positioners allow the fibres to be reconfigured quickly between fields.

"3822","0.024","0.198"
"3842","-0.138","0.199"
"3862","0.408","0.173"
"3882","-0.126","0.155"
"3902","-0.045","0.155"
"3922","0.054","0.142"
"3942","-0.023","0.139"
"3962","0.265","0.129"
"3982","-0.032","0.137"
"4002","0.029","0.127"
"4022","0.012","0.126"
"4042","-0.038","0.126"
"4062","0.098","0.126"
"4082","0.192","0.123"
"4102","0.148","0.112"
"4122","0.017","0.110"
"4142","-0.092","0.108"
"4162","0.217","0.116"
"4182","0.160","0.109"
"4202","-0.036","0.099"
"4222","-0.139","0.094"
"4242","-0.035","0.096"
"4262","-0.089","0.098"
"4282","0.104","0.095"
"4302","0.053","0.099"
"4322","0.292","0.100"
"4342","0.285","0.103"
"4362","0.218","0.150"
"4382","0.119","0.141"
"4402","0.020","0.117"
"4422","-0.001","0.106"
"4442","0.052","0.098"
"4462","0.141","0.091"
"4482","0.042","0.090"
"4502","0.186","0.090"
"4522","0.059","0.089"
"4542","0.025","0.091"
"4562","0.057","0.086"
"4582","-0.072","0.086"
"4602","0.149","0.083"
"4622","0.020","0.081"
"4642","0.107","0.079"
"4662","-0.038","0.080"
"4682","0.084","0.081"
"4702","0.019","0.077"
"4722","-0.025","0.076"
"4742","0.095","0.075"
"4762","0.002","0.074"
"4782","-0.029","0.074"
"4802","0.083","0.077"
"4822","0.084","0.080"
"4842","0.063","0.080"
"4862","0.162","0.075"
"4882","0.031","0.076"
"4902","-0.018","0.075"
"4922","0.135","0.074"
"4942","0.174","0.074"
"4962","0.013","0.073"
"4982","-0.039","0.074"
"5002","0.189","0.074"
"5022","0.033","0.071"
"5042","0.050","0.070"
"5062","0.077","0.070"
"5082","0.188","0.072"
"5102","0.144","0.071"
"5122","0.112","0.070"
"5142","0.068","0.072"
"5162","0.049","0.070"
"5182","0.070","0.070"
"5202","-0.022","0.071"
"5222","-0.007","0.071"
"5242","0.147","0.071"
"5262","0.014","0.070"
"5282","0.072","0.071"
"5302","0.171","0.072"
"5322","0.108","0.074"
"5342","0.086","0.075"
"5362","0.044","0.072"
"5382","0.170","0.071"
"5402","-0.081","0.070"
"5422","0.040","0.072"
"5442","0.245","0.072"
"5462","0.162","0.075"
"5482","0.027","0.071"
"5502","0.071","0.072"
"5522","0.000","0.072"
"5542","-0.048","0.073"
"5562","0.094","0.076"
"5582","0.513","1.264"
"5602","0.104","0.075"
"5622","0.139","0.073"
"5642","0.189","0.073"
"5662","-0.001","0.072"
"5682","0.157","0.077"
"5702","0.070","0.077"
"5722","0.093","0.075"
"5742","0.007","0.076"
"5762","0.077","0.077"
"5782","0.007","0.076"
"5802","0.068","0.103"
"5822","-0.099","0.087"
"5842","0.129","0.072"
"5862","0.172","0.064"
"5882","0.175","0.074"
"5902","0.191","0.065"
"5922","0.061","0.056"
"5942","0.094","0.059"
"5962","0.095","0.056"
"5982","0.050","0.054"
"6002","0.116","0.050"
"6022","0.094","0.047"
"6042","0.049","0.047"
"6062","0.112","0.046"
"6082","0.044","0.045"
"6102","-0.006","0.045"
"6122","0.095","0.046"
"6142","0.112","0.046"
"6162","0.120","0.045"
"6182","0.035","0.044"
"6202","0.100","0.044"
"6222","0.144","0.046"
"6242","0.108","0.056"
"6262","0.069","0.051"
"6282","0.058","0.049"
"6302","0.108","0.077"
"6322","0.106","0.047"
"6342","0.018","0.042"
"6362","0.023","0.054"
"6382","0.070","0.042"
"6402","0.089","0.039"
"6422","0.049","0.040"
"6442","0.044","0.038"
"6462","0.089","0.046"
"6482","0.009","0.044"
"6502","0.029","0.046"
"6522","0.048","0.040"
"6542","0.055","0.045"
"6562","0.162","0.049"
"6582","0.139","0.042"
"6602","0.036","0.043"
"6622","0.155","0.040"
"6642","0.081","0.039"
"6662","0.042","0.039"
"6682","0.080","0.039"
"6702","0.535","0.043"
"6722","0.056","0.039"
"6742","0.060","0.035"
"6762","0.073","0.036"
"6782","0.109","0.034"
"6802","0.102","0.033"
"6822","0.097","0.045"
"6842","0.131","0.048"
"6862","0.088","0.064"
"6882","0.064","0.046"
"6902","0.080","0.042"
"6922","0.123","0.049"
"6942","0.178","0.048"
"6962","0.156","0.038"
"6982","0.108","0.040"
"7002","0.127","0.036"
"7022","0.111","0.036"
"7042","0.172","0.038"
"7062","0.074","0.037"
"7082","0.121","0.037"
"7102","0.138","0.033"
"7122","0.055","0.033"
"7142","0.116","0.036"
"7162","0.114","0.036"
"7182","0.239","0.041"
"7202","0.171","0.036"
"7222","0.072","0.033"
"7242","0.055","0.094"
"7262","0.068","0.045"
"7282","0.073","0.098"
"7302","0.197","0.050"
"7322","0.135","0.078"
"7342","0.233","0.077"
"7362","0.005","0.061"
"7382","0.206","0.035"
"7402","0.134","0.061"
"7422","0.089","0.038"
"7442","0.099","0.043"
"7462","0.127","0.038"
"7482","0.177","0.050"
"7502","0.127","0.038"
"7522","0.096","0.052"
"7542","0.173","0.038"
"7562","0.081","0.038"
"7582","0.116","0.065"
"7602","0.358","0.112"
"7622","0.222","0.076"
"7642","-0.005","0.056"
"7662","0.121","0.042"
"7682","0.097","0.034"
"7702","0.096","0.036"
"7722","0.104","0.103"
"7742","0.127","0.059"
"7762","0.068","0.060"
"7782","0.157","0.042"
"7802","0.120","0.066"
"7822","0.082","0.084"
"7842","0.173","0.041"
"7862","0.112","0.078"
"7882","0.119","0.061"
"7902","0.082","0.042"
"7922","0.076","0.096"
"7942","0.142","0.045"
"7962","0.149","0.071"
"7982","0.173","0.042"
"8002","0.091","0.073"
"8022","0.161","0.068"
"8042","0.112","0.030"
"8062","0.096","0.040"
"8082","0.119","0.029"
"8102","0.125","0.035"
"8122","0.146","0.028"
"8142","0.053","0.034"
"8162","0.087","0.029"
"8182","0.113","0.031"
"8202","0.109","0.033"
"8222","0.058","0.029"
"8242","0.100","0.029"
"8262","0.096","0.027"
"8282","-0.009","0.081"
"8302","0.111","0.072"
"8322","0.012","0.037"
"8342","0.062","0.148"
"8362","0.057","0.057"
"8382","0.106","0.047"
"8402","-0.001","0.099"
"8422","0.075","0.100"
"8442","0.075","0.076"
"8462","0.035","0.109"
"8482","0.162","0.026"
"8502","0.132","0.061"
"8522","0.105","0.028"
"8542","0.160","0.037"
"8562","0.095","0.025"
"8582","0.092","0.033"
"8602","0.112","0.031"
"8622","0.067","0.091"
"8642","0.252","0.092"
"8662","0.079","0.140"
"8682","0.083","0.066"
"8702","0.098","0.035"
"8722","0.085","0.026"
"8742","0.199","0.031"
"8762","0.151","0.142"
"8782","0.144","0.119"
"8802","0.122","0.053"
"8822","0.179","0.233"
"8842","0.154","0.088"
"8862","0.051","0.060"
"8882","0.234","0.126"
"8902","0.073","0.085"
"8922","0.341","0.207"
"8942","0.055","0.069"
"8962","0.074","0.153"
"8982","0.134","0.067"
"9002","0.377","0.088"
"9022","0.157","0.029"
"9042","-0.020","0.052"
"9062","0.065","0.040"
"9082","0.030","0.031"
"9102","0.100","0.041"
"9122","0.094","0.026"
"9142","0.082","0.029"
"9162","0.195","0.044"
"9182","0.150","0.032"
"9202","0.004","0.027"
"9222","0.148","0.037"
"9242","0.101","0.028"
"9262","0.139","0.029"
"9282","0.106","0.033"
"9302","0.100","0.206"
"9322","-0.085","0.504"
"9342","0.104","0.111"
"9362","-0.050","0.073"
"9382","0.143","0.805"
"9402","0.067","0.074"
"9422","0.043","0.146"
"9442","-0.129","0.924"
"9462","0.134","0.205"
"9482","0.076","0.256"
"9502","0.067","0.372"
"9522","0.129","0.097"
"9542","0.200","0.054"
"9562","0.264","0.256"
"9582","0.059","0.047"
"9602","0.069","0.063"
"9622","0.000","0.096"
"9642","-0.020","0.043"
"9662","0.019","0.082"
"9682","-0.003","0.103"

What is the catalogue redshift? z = 0.80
